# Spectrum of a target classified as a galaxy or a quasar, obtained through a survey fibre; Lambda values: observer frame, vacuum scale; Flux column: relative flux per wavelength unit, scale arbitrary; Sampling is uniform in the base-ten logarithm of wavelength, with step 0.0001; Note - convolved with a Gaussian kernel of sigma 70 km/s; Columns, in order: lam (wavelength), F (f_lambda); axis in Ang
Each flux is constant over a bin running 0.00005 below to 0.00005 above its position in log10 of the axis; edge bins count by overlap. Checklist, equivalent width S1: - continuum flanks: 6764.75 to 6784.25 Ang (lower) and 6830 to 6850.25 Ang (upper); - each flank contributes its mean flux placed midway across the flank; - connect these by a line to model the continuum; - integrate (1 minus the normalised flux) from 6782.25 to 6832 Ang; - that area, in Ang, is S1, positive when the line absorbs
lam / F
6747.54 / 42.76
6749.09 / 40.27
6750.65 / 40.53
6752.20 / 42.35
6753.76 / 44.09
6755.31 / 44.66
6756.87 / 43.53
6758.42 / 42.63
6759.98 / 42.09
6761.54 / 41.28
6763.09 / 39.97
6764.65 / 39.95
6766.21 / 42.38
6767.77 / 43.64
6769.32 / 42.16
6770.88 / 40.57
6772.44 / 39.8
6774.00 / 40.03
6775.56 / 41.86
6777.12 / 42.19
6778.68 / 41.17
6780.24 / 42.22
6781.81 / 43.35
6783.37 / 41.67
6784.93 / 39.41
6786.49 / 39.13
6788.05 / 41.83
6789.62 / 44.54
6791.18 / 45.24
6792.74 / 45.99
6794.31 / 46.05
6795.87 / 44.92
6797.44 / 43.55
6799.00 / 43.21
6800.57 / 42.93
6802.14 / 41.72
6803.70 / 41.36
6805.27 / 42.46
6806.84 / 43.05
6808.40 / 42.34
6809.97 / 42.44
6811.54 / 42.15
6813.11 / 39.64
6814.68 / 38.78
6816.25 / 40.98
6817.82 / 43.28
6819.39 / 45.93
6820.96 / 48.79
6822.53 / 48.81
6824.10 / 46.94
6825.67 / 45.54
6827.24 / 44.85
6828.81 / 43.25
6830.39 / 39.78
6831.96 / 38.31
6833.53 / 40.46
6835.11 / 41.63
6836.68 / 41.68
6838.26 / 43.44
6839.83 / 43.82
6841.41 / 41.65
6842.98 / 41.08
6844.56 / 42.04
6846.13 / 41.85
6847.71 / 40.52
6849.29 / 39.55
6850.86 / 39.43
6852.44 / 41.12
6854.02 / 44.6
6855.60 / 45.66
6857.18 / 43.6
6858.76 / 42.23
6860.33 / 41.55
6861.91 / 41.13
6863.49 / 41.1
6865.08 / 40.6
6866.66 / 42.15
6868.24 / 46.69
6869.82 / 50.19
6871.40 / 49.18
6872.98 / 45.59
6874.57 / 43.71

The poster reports -2.0 Ang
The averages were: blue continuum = 41.7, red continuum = 41.2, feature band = 43.2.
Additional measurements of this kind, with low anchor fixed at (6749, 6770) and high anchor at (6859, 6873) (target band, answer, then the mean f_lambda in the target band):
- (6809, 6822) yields 0.1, 42.8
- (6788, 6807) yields -0.4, 43.7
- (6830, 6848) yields 0.9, 41.4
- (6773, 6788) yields 0.5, 41.2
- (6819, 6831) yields -0.6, 45.6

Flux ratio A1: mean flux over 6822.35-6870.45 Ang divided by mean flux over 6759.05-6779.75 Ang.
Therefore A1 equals 1.03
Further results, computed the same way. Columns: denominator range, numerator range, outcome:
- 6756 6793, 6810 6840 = 1.03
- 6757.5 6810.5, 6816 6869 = 1.01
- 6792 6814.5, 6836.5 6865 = 0.98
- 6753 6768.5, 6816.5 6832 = 1.05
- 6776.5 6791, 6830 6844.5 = 0.99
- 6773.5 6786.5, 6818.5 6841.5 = 1.06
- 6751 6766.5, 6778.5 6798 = 1.02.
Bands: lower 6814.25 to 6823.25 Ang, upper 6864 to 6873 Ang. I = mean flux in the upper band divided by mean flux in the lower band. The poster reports 1.0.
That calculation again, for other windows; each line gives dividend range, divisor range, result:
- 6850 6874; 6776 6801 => 1.02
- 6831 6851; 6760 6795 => 0.98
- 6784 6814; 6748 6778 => 1.02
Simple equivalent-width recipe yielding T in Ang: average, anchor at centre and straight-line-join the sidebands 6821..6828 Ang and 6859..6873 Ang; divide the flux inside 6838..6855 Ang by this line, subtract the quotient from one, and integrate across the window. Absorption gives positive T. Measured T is 1.4 Ang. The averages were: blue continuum 46.8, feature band 41.7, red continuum 44.1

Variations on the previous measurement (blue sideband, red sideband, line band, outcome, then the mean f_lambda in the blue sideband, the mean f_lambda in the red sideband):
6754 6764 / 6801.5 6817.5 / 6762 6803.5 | -0.3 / 42.4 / 41.5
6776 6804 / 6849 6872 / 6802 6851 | 0.7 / 42.8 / 43.3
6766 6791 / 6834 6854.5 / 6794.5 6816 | -0.3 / 41.7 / 41.7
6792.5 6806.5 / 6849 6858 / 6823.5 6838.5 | 0.1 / 43.4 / 42.5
